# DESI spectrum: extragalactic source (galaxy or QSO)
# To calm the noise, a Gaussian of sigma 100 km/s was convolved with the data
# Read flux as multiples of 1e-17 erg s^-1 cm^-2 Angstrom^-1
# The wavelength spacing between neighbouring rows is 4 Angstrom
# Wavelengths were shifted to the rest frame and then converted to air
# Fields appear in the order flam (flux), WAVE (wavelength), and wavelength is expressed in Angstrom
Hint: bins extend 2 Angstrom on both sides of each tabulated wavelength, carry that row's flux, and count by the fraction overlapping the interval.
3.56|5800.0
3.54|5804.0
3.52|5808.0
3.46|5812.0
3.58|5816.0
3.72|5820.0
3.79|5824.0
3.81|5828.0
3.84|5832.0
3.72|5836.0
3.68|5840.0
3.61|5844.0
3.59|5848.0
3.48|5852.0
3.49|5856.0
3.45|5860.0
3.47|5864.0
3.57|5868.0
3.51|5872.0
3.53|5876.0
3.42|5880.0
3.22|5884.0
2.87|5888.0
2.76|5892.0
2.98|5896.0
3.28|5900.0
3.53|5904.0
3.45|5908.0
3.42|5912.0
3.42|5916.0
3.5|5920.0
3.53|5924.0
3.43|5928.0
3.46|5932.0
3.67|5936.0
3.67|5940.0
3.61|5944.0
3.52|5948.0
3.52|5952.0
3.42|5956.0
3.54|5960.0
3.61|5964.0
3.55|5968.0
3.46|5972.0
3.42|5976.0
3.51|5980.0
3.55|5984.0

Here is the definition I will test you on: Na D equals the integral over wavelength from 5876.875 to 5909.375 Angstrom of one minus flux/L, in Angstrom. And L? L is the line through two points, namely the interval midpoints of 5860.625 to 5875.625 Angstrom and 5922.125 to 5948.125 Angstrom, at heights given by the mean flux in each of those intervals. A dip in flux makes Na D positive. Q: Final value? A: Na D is 3.1 Angstrom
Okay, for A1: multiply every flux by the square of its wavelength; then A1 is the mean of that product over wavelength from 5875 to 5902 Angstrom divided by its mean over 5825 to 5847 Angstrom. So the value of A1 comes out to 0.86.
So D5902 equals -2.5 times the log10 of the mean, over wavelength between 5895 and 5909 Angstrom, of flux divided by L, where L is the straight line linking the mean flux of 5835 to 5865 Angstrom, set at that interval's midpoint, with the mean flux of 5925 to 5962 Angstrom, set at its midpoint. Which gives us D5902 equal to 0.07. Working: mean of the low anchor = 3.56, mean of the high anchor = 3.54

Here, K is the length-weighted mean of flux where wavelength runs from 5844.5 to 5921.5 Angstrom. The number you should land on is 3.37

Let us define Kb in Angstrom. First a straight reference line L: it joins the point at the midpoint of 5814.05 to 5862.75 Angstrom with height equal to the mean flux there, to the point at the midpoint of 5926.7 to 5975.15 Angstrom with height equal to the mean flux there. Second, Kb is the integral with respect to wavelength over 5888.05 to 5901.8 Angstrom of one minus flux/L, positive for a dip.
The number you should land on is 2.3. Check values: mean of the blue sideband 3.64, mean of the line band 2.98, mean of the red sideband 3.54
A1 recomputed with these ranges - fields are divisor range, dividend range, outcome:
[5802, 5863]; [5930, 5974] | 1.02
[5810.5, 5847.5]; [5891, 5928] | 0.93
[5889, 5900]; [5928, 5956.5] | 1.23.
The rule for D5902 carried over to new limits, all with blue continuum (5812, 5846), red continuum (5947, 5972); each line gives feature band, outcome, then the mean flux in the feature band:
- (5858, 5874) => 0.05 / 3.5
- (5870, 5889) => 0.09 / 3.33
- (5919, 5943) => 0.00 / 3.55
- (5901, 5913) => 0.04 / 3.46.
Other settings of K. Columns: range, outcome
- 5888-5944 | 3.38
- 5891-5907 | 3.18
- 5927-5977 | 3.53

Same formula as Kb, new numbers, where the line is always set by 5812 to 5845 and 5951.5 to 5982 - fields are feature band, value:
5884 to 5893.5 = 1.9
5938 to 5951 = -0.2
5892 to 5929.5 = 2.4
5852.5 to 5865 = 0.7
